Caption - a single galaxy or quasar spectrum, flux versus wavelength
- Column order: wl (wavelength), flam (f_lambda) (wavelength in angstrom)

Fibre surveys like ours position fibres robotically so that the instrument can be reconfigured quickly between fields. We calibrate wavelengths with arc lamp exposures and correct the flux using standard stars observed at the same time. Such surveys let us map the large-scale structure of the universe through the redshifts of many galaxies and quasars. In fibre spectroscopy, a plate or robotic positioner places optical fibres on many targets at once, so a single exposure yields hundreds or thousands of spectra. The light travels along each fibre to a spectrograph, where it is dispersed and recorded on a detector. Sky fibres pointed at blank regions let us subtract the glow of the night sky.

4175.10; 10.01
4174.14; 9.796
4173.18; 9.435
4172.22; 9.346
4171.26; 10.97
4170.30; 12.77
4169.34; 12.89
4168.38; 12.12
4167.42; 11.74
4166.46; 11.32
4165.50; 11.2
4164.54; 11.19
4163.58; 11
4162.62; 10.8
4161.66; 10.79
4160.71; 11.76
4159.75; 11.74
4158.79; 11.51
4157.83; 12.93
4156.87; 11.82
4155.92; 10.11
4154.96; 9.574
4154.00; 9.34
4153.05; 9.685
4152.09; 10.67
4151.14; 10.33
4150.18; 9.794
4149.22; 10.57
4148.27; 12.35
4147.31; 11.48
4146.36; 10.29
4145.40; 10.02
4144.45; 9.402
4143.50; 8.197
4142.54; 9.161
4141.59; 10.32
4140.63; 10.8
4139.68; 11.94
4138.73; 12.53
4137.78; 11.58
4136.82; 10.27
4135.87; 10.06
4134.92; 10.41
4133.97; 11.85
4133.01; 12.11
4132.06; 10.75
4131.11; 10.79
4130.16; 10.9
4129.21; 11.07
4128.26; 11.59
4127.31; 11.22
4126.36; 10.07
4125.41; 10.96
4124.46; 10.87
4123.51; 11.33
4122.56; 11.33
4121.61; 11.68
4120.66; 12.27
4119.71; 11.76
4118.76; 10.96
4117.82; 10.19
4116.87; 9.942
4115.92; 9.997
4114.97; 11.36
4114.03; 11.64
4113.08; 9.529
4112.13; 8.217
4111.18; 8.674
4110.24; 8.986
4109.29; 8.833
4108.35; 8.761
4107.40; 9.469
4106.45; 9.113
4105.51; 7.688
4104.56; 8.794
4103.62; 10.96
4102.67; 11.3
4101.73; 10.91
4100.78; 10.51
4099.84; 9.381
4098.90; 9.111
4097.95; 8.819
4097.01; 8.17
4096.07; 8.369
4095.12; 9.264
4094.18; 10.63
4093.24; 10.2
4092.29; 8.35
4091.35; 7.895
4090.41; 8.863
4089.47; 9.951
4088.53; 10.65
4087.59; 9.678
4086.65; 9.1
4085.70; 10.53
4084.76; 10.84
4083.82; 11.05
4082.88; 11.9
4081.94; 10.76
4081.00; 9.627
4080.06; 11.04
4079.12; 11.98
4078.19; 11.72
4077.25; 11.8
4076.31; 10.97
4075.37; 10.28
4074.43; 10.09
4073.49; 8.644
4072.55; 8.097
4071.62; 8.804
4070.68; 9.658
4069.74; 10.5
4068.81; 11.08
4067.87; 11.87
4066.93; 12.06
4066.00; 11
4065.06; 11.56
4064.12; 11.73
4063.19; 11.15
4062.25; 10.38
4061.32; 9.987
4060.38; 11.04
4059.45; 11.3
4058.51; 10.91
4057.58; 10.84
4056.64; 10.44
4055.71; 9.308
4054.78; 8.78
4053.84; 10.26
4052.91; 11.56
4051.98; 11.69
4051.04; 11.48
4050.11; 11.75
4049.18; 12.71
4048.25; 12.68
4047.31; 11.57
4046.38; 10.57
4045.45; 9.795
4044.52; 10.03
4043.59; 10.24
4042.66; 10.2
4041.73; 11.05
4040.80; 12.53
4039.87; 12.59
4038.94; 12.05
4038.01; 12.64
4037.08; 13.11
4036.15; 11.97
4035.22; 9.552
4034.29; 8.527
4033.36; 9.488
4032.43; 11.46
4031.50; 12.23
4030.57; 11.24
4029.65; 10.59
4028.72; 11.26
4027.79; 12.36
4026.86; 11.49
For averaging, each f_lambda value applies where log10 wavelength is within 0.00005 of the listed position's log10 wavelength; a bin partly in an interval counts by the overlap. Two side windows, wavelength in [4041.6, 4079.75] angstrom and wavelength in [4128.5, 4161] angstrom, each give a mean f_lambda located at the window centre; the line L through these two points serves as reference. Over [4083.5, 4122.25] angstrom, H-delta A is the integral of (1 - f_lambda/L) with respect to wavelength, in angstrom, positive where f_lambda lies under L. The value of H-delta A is 3.42 angstrom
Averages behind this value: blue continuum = 10.8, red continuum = 10.8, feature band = 9.82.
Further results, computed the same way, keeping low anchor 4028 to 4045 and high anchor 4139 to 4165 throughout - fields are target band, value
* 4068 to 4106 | 3.4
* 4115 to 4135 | -0.5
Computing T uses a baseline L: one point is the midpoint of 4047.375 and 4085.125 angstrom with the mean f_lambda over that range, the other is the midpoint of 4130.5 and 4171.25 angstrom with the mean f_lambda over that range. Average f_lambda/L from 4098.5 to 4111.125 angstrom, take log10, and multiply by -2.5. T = 0.148 mag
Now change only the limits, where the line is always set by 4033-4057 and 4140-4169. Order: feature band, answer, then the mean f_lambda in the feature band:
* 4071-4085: 0.05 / 10.5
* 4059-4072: 0.01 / 10.9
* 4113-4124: -0.02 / 11.1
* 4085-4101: 0.16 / 9.38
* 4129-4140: -0.04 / 11.2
